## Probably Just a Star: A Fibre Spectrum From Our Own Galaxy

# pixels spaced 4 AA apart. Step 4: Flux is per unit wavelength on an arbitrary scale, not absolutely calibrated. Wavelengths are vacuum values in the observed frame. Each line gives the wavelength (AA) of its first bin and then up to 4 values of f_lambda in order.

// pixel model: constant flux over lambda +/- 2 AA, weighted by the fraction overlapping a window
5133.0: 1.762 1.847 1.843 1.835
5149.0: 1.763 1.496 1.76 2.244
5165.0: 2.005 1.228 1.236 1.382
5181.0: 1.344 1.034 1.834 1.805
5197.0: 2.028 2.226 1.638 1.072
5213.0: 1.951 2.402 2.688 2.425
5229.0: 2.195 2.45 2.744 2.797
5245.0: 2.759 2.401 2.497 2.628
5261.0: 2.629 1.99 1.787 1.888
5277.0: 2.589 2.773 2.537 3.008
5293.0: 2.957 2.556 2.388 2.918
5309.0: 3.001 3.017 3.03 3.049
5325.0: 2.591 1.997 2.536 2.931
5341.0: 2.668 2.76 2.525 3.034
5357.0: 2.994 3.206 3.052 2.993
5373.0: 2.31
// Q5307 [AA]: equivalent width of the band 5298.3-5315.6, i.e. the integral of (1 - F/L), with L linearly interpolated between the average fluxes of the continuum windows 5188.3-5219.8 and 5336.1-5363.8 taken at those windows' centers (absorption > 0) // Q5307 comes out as -1.6 AA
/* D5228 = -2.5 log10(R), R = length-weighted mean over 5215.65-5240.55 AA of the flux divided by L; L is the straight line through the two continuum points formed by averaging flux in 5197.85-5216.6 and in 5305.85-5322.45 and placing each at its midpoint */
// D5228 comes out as -0.23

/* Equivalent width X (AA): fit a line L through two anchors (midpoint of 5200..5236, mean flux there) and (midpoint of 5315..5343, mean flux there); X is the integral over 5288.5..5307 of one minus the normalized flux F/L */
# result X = -1.6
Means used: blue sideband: 2.13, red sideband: 2.69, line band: 2.75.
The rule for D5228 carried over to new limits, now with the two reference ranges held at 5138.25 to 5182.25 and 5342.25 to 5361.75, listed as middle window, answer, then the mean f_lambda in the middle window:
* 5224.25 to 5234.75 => -0.122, 2.35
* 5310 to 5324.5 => -0.127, 2.98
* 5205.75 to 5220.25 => 0.073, 1.87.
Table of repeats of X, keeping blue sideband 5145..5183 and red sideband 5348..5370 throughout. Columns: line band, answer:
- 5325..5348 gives 2.1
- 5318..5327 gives -0.4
